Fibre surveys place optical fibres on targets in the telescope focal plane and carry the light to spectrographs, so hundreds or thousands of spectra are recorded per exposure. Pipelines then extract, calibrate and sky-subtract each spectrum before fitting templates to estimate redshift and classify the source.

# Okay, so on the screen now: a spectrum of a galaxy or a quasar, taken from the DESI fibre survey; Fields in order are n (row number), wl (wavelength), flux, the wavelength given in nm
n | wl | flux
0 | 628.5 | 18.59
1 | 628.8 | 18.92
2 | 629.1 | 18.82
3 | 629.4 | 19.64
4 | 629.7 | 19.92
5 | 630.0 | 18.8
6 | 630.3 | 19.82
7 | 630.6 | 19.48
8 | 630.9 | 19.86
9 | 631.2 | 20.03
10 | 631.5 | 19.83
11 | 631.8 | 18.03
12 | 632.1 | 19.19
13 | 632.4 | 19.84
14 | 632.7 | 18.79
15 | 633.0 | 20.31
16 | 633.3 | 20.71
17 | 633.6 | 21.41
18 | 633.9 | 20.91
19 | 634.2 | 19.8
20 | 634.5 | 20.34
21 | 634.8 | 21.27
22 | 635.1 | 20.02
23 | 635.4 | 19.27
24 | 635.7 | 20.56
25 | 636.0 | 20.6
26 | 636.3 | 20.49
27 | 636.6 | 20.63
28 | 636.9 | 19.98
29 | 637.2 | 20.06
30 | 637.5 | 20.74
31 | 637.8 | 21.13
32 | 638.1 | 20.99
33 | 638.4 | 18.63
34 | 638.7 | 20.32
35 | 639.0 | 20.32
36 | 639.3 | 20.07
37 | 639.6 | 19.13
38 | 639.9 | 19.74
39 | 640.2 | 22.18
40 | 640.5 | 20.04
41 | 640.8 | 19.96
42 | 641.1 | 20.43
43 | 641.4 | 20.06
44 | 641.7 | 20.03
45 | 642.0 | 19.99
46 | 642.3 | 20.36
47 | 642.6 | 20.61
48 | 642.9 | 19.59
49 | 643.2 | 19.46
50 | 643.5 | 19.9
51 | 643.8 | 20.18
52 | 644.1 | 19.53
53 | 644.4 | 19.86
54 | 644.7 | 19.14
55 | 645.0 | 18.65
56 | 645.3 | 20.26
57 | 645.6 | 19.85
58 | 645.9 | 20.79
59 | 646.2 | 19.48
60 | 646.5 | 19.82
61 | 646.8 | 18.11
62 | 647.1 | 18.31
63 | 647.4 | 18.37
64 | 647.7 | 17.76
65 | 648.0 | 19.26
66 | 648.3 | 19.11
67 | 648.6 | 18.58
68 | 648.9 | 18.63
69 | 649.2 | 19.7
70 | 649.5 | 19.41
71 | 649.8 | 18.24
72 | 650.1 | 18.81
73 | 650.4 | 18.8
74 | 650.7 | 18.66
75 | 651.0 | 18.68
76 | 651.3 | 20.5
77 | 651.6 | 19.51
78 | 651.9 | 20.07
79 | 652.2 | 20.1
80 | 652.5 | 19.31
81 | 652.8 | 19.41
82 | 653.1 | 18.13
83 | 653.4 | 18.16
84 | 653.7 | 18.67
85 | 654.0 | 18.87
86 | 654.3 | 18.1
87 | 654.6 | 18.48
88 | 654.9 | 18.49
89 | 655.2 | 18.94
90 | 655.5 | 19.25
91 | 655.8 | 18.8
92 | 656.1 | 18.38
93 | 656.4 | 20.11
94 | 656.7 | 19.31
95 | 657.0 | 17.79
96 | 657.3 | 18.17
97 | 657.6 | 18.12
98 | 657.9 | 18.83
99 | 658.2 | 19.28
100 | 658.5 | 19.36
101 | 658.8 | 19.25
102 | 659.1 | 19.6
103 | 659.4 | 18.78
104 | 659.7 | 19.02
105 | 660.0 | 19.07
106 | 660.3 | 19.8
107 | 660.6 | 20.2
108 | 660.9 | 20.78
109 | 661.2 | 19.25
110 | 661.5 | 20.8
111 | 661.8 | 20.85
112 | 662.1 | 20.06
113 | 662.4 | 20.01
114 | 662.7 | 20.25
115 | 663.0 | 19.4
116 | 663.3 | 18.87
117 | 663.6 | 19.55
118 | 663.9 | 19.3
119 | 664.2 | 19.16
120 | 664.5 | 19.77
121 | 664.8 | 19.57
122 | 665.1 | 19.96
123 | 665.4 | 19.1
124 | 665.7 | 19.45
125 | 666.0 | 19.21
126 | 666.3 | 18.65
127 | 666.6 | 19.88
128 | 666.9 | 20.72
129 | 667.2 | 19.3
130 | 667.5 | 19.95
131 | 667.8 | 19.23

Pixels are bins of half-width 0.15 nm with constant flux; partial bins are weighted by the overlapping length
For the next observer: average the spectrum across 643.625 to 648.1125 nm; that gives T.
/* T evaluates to 19.3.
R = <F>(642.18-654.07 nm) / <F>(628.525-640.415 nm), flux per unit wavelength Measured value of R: 1.0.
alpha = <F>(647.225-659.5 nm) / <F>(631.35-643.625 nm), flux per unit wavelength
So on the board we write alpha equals 0.94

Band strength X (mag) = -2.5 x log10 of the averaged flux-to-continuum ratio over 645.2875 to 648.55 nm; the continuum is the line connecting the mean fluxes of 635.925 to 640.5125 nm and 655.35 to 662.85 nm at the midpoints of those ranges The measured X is 0.05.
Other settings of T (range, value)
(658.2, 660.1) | 19.2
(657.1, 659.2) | 18.9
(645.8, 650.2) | 18.9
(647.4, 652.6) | 19.1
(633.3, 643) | 20.3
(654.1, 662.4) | 19.2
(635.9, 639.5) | 20.3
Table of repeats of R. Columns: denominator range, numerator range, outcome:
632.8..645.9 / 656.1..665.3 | 0.96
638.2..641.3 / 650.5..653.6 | 0.96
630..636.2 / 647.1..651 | 0.94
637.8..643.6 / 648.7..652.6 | 0.96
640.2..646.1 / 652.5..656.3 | 0.94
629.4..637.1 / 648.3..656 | 0.95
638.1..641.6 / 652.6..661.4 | 0.94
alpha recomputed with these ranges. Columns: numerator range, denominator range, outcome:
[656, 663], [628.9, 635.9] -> 0.98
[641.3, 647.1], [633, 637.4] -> 0.97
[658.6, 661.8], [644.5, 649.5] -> 1.03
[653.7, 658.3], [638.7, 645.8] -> 0.94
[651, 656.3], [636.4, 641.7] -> 0.94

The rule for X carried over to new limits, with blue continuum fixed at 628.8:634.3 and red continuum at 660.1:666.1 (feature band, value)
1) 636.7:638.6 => -0.03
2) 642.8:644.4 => 0.00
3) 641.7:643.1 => -0.02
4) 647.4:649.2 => 0.06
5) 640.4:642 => -0.02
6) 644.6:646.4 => 0.00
